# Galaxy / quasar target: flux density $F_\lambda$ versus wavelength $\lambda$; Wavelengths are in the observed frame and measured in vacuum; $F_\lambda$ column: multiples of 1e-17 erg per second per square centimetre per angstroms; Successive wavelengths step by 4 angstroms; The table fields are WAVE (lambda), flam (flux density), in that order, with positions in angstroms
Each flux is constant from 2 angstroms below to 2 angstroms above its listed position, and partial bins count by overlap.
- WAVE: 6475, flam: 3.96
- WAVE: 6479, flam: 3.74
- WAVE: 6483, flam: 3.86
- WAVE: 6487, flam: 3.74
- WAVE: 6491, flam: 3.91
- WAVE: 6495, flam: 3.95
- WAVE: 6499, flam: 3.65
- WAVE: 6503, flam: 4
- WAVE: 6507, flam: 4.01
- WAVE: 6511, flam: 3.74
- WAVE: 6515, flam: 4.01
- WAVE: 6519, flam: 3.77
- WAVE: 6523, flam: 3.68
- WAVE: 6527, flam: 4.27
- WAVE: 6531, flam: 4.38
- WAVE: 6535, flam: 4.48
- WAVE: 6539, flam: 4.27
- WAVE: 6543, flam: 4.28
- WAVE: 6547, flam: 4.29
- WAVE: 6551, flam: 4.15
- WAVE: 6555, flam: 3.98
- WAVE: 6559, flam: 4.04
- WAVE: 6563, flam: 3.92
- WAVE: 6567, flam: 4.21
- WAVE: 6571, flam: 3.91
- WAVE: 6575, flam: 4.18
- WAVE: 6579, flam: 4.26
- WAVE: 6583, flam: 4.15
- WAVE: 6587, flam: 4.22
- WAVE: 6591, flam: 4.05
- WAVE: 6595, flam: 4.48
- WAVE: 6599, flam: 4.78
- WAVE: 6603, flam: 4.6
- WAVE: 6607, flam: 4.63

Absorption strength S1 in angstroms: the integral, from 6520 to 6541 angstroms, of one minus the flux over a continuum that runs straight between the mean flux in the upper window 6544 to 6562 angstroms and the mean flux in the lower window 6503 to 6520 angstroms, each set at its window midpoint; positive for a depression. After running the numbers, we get -1.0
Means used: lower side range 3.9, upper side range 4.11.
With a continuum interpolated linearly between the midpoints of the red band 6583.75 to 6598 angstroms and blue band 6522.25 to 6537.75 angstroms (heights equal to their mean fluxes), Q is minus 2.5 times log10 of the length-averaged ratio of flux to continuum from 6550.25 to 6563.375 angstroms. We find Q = 0.06 mag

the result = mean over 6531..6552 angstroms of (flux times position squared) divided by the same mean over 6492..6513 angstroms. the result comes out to 1.13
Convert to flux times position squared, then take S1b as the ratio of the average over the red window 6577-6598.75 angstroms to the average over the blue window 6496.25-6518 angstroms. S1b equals 1.13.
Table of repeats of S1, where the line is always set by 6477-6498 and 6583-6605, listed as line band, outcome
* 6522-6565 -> -0.4 angstroms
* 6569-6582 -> 0.6 angstroms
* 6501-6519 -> 0.1 angstroms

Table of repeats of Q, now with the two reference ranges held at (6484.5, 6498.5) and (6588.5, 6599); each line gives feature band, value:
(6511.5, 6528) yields 0.03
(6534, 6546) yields -0.06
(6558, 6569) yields 0.04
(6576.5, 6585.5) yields 0.02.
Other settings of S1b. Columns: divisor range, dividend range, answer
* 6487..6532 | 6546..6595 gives 1.07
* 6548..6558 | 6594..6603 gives 1.15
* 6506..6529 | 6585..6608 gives 1.17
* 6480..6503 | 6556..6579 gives 1.09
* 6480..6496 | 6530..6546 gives 1.15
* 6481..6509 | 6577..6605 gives 1.16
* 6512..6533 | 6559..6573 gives 1.02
